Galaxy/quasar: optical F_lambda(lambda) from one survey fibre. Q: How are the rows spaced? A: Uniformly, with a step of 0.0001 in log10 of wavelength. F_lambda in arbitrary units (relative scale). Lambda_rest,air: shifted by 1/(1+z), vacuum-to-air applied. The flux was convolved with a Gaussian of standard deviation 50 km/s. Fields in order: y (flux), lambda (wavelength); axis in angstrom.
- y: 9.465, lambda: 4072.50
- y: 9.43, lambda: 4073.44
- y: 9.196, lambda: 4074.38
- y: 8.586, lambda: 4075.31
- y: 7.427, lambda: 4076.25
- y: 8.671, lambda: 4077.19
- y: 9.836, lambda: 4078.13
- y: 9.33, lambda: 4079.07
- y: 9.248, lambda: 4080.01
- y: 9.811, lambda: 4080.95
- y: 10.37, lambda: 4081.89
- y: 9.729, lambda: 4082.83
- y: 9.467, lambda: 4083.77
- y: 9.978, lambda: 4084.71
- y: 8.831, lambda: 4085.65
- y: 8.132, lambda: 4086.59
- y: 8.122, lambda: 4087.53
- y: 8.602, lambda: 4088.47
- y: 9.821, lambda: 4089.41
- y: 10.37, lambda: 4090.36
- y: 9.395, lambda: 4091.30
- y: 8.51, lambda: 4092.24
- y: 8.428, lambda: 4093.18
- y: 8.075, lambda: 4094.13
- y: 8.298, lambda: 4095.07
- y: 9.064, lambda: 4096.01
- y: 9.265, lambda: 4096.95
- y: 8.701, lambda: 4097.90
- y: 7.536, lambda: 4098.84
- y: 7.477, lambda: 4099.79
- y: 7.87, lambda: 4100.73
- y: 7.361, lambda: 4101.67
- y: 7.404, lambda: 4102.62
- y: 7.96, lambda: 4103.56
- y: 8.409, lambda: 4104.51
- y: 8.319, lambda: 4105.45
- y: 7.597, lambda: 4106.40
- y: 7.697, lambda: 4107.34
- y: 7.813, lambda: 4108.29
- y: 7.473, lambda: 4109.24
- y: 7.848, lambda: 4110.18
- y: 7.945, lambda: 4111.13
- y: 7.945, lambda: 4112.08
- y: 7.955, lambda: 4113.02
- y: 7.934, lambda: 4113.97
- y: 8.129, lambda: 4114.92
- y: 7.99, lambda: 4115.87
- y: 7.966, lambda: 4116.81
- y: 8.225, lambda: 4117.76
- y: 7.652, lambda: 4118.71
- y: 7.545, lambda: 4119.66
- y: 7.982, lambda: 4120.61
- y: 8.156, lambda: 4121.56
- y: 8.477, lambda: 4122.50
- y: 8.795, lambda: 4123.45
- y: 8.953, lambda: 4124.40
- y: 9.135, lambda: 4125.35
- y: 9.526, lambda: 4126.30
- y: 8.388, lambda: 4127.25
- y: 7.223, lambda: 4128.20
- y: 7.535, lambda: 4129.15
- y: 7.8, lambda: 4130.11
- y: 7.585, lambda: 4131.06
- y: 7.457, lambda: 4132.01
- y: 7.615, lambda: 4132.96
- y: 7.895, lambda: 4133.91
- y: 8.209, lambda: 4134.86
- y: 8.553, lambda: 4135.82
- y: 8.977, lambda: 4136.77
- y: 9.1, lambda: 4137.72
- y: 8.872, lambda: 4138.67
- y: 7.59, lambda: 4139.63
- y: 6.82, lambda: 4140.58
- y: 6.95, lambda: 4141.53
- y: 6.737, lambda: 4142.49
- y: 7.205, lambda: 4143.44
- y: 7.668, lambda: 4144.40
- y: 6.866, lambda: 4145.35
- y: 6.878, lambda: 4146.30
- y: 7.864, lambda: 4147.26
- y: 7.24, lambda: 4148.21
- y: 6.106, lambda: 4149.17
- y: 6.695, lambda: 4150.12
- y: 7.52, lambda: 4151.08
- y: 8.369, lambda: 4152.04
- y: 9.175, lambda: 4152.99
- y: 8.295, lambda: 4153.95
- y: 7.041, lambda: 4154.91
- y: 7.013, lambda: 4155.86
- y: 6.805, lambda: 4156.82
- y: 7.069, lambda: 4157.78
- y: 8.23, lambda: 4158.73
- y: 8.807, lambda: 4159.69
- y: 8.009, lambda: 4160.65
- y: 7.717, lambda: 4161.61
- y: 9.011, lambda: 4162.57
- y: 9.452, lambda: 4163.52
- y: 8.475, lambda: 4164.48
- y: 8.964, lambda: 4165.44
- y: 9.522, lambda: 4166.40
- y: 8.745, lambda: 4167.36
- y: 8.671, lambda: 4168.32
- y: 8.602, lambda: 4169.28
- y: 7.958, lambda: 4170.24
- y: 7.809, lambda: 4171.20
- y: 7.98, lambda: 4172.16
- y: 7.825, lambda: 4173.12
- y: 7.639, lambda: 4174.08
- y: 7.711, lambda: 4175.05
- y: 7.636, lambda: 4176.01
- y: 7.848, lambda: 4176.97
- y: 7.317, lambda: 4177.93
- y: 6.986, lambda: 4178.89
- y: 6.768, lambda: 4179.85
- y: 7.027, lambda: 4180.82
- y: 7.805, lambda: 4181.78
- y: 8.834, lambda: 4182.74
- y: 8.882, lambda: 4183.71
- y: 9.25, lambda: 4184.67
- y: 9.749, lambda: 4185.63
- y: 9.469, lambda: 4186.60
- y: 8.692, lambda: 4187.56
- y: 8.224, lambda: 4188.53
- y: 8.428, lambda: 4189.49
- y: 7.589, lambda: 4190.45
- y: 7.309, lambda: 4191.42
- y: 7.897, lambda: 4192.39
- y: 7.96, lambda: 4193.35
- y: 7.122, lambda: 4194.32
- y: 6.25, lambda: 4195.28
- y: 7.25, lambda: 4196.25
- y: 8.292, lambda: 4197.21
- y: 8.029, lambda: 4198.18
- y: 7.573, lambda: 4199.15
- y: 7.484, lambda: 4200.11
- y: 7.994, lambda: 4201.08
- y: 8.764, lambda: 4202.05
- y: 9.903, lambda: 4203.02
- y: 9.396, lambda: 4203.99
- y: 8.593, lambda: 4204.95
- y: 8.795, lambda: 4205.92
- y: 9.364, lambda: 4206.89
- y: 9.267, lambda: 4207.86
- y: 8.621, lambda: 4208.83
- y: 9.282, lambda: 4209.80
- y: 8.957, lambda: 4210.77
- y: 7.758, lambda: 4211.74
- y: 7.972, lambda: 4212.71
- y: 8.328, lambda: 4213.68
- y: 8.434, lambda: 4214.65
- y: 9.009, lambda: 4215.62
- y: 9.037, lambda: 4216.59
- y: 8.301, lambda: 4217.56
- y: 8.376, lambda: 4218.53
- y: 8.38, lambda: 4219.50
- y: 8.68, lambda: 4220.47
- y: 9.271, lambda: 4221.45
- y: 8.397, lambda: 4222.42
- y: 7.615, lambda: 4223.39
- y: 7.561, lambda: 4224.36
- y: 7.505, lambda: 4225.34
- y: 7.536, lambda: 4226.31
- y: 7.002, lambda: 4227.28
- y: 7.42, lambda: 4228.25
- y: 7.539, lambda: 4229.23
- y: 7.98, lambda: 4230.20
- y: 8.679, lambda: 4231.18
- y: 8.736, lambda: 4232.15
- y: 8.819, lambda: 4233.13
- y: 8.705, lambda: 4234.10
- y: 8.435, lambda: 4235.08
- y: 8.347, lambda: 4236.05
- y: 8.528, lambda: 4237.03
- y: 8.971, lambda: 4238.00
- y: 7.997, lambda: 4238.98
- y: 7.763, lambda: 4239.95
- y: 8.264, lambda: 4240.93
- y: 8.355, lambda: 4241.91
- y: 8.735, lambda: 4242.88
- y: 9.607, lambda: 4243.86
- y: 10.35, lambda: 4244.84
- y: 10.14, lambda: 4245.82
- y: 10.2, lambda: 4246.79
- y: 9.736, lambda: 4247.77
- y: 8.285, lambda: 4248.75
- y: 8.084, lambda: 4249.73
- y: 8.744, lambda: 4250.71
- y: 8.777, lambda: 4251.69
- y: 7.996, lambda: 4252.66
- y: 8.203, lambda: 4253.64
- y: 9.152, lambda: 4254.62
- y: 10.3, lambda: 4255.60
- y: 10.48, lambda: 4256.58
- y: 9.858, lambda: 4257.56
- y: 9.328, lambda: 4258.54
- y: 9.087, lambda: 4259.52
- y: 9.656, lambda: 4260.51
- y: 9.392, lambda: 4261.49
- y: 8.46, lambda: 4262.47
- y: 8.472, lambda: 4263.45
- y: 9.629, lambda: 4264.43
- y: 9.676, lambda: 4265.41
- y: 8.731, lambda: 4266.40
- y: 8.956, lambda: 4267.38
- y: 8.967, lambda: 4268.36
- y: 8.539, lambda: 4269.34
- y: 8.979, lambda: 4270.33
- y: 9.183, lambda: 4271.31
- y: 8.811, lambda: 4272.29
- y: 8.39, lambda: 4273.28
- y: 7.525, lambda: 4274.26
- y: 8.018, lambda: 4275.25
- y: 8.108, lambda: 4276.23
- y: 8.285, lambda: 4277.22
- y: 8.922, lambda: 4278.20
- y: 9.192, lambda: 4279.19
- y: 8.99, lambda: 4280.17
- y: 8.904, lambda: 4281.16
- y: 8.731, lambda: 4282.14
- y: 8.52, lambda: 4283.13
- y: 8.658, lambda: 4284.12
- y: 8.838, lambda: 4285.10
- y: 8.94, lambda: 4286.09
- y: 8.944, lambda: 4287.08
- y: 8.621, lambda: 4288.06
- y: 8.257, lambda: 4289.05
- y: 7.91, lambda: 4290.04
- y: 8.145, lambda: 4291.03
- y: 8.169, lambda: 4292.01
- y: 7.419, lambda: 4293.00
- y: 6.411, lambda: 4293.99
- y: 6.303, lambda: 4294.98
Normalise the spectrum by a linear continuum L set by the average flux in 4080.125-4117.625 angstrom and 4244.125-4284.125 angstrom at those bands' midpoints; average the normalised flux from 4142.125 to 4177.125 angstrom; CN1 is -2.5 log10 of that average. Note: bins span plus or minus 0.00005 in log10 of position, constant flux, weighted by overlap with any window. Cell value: 0.10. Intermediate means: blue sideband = 8.46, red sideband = 8.99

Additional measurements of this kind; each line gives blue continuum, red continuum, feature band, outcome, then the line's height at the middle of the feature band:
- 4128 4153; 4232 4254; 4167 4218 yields -0.003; 8.21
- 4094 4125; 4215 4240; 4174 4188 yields 0.009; 8.18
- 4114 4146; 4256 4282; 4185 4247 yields 0.021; 8.58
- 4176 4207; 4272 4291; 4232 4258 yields -0.072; 8.37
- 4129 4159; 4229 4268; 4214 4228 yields 0.048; 8.59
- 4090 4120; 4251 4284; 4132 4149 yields 0.085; 8.3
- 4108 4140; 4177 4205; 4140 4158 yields 0.117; 8.11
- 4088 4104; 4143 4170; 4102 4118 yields 0.059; 8.35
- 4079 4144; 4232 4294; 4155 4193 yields 0.047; 8.5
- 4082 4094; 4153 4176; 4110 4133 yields 0.080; 8.7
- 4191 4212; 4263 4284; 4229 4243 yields 0.012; 8.5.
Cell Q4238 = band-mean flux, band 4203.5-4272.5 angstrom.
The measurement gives 8.74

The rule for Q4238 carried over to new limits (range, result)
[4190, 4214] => 8.23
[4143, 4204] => 7.97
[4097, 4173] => 7.97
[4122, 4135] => 8.19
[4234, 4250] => 8.87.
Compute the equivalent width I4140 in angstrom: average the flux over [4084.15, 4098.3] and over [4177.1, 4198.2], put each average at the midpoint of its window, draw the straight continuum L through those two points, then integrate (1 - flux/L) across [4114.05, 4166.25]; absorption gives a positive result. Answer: 3.00 angstrom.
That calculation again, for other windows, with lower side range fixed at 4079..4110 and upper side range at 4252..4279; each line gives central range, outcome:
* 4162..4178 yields 0.8 angstrom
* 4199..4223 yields 0.5 angstrom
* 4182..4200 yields 1.3 angstrom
